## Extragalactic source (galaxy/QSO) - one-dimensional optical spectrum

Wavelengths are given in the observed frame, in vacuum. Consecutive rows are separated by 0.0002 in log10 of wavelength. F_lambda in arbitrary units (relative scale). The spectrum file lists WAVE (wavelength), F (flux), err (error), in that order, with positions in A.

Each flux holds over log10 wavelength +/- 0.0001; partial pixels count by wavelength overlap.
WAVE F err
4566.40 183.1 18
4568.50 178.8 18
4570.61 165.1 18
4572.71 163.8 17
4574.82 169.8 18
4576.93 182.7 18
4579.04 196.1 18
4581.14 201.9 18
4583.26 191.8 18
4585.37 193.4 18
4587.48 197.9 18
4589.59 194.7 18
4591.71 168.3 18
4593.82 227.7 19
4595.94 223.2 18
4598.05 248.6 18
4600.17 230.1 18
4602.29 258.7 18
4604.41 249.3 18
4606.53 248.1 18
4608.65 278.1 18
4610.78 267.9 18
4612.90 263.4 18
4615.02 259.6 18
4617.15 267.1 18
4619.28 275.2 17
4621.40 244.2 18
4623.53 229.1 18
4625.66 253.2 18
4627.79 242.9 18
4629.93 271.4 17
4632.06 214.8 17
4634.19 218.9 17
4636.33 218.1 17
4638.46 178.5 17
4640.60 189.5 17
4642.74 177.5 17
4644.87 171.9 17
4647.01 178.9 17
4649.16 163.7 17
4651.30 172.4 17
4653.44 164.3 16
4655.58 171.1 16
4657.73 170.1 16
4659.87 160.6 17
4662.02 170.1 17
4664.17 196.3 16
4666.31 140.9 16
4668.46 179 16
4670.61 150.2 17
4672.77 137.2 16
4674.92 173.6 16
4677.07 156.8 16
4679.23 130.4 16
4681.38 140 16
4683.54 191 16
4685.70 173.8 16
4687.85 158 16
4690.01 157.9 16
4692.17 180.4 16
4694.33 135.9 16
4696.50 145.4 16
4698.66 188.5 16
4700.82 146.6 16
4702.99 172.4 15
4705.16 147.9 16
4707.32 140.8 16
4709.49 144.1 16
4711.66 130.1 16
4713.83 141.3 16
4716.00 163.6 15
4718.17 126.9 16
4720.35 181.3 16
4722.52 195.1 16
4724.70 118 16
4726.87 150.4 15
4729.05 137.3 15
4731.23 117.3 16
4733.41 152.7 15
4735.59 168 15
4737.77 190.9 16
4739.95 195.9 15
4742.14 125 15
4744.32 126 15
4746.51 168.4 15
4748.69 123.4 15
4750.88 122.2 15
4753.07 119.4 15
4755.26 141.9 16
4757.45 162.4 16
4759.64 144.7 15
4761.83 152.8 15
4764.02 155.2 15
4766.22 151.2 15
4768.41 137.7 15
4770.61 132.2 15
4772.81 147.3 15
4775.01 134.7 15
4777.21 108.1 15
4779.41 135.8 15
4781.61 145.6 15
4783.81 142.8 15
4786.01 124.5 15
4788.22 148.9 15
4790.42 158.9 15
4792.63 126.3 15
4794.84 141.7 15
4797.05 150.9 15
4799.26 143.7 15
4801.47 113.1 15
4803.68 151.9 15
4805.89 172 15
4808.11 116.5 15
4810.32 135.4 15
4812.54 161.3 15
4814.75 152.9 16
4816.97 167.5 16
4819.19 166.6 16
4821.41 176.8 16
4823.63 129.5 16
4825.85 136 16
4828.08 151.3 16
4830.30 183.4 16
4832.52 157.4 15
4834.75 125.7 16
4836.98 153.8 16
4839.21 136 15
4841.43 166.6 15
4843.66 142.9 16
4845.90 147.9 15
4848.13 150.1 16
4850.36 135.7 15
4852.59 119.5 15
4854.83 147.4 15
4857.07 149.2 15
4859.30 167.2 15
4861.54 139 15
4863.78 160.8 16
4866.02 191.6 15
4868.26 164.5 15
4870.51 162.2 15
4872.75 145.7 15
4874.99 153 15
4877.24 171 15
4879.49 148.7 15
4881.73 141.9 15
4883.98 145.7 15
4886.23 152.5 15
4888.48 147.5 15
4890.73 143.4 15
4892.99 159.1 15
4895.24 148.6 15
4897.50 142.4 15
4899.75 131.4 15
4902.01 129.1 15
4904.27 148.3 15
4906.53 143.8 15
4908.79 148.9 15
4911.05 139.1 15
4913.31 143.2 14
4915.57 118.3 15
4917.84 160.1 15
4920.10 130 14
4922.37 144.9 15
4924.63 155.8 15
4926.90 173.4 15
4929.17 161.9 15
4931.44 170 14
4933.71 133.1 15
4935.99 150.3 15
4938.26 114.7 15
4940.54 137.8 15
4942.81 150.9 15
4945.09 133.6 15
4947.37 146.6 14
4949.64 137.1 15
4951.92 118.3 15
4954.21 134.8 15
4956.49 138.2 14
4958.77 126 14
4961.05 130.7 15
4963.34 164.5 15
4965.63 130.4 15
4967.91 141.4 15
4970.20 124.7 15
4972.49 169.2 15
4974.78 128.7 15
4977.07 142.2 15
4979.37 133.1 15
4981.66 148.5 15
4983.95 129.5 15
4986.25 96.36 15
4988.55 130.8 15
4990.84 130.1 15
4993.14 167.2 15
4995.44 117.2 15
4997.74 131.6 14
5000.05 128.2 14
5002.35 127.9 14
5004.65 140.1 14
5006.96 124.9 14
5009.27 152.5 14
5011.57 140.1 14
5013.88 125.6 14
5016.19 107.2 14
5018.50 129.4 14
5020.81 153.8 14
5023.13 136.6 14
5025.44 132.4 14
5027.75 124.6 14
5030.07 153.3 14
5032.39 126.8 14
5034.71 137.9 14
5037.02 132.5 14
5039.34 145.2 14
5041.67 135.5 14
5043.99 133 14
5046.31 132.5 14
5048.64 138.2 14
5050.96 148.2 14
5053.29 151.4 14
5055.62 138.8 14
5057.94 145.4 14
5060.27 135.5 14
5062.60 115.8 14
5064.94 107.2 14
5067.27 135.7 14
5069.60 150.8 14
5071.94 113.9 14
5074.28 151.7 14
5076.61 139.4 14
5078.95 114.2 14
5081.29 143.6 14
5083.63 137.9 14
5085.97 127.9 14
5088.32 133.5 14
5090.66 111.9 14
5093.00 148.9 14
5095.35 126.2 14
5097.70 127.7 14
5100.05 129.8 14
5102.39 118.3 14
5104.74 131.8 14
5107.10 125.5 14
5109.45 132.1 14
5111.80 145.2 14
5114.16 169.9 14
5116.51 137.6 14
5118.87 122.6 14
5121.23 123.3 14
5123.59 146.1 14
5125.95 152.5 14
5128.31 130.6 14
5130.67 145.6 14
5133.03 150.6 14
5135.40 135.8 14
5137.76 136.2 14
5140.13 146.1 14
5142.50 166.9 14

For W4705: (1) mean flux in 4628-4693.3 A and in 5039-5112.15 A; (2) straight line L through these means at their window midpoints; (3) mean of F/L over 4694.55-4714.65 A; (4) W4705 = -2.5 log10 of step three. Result 0.144 mag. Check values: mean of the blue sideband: 176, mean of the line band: 150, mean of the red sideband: 133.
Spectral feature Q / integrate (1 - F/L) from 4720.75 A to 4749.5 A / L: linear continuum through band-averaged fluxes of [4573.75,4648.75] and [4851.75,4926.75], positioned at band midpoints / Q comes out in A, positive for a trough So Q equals 5.6 A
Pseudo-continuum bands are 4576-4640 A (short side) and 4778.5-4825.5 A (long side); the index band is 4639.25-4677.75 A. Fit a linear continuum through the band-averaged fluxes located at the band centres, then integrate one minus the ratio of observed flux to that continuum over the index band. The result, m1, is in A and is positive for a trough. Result 7.4 A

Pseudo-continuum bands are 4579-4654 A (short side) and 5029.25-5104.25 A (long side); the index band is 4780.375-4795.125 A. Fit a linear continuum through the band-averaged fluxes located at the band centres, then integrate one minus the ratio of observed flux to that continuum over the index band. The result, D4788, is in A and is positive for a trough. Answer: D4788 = 3.7 A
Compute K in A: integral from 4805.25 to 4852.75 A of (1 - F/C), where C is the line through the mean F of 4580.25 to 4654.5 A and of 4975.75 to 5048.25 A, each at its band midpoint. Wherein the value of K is 6.7 A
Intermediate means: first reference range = 221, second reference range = 134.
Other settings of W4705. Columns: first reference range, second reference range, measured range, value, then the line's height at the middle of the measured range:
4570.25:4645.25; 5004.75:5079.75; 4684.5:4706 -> 0.26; 204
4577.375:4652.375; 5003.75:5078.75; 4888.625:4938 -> 0.11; 161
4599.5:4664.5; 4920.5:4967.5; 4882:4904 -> 0.08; 155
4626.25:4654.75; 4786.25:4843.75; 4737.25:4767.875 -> 0.13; 166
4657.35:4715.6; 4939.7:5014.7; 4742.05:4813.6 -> 0.08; 151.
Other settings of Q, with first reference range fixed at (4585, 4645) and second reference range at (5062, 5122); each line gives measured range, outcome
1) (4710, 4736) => 7.56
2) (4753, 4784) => 8.99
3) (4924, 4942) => 1.69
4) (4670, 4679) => 2.72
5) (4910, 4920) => 1.75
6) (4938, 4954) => 2.66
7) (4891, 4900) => 1.36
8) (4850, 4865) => 2.84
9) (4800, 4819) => 4.31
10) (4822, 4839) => 3.45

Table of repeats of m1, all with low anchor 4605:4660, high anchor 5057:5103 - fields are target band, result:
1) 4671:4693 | 5.2 A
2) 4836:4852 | 2.8 A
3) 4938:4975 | 4.1 A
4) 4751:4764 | 3.4 A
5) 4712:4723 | 2.4 A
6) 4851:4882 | 3.3 A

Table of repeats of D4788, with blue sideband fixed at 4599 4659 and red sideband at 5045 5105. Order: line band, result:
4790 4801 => 2.75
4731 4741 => 1.58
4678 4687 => 2.24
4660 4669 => 1.89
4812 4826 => 2.07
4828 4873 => 6.41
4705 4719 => 4.33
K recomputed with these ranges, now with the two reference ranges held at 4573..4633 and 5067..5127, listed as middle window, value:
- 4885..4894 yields 1.24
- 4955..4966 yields 1.53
